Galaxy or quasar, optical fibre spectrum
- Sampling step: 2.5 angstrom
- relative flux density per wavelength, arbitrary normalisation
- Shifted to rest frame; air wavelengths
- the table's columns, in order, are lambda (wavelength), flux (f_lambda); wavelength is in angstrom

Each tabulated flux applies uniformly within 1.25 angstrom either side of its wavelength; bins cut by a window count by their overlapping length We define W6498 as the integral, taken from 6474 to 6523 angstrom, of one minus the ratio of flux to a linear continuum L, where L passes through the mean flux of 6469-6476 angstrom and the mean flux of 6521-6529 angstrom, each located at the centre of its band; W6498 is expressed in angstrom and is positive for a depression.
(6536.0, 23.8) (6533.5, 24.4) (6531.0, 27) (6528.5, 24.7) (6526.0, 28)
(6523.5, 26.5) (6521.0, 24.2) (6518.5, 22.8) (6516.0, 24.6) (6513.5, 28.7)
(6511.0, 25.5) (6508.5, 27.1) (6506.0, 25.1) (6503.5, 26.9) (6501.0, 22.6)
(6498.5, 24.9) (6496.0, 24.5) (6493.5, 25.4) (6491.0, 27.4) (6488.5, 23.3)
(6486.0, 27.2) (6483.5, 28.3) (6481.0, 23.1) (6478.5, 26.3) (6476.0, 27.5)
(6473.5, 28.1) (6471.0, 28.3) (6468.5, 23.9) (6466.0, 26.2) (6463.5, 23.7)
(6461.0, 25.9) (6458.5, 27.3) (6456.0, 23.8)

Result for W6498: 2.4 angstrom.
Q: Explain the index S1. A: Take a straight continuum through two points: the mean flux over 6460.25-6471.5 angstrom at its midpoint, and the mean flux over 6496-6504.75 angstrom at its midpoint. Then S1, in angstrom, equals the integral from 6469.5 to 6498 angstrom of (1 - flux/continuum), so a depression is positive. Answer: -1.3 angstrom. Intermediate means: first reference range 25.4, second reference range 24.8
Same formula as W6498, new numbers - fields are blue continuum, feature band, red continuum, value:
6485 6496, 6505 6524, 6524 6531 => 0.5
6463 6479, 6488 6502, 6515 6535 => 0.6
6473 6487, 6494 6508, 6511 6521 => 0.5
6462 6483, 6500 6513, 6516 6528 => -0.1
